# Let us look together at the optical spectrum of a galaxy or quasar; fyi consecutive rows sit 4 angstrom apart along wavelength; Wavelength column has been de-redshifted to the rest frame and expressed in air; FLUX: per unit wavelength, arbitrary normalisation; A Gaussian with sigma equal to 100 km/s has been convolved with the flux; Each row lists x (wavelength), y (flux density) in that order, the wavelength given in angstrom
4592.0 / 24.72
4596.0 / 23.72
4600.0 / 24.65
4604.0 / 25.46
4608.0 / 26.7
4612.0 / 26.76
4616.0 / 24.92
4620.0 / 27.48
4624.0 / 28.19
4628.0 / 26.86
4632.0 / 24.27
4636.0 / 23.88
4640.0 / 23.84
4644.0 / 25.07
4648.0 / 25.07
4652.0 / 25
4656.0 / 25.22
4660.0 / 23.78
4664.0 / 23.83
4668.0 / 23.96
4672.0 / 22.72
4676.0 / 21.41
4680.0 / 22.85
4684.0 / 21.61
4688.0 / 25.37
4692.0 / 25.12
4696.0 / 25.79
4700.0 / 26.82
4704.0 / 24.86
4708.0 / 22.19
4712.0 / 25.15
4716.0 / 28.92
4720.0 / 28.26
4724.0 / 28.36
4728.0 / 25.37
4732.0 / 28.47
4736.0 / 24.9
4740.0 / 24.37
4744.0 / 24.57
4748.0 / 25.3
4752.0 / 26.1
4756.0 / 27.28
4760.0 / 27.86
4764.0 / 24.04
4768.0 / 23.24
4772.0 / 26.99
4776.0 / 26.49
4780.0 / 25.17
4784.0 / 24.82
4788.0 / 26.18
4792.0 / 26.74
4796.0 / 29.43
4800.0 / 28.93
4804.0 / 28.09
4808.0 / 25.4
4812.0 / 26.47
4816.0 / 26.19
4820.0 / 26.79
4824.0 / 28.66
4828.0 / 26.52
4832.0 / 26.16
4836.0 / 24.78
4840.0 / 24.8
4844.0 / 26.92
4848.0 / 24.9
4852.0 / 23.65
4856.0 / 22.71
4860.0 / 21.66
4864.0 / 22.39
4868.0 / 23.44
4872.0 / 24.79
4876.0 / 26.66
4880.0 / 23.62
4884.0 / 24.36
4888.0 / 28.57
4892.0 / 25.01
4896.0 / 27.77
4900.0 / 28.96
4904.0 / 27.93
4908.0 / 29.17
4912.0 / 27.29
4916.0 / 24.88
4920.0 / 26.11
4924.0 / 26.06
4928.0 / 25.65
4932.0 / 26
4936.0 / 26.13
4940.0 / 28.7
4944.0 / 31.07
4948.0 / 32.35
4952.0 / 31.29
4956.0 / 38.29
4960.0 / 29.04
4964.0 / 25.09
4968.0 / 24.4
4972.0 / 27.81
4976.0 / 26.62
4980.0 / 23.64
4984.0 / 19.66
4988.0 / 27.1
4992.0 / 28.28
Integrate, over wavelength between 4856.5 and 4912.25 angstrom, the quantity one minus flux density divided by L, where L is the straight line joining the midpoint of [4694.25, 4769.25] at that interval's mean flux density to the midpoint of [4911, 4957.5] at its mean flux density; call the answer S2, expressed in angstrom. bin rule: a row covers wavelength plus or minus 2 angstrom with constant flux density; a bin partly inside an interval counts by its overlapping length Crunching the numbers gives 4.5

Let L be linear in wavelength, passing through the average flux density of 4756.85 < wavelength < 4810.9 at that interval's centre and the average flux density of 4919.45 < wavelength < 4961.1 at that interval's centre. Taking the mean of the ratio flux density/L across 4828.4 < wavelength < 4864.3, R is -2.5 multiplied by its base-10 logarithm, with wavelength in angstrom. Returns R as 0.13 mag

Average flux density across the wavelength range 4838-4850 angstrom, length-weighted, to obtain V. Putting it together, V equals 25.5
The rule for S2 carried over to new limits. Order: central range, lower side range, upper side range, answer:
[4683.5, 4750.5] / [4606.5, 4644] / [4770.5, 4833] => 1.6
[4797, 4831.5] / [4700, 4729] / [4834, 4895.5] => -2.7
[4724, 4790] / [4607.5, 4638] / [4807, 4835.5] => 1.6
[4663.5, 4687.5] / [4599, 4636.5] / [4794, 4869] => 2.9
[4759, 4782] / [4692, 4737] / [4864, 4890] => 0.3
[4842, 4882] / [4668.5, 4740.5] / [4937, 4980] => 5.1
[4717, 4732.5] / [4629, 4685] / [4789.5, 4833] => -1.4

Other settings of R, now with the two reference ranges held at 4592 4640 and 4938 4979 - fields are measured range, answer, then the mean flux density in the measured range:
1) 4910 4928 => 0.11 mag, 26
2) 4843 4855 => 0.14 mag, 24.8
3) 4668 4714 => 0.10 mag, 24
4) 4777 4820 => 0.03 mag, 26.7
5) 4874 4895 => 0.11 mag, 25.7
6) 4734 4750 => 0.09 mag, 24.8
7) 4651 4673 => 0.09 mag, 24.1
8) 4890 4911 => 0.04 mag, 27.7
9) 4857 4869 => 0.25 mag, 22.4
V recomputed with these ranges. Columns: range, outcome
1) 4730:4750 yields 25.5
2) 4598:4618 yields 25.7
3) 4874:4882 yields 25.1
